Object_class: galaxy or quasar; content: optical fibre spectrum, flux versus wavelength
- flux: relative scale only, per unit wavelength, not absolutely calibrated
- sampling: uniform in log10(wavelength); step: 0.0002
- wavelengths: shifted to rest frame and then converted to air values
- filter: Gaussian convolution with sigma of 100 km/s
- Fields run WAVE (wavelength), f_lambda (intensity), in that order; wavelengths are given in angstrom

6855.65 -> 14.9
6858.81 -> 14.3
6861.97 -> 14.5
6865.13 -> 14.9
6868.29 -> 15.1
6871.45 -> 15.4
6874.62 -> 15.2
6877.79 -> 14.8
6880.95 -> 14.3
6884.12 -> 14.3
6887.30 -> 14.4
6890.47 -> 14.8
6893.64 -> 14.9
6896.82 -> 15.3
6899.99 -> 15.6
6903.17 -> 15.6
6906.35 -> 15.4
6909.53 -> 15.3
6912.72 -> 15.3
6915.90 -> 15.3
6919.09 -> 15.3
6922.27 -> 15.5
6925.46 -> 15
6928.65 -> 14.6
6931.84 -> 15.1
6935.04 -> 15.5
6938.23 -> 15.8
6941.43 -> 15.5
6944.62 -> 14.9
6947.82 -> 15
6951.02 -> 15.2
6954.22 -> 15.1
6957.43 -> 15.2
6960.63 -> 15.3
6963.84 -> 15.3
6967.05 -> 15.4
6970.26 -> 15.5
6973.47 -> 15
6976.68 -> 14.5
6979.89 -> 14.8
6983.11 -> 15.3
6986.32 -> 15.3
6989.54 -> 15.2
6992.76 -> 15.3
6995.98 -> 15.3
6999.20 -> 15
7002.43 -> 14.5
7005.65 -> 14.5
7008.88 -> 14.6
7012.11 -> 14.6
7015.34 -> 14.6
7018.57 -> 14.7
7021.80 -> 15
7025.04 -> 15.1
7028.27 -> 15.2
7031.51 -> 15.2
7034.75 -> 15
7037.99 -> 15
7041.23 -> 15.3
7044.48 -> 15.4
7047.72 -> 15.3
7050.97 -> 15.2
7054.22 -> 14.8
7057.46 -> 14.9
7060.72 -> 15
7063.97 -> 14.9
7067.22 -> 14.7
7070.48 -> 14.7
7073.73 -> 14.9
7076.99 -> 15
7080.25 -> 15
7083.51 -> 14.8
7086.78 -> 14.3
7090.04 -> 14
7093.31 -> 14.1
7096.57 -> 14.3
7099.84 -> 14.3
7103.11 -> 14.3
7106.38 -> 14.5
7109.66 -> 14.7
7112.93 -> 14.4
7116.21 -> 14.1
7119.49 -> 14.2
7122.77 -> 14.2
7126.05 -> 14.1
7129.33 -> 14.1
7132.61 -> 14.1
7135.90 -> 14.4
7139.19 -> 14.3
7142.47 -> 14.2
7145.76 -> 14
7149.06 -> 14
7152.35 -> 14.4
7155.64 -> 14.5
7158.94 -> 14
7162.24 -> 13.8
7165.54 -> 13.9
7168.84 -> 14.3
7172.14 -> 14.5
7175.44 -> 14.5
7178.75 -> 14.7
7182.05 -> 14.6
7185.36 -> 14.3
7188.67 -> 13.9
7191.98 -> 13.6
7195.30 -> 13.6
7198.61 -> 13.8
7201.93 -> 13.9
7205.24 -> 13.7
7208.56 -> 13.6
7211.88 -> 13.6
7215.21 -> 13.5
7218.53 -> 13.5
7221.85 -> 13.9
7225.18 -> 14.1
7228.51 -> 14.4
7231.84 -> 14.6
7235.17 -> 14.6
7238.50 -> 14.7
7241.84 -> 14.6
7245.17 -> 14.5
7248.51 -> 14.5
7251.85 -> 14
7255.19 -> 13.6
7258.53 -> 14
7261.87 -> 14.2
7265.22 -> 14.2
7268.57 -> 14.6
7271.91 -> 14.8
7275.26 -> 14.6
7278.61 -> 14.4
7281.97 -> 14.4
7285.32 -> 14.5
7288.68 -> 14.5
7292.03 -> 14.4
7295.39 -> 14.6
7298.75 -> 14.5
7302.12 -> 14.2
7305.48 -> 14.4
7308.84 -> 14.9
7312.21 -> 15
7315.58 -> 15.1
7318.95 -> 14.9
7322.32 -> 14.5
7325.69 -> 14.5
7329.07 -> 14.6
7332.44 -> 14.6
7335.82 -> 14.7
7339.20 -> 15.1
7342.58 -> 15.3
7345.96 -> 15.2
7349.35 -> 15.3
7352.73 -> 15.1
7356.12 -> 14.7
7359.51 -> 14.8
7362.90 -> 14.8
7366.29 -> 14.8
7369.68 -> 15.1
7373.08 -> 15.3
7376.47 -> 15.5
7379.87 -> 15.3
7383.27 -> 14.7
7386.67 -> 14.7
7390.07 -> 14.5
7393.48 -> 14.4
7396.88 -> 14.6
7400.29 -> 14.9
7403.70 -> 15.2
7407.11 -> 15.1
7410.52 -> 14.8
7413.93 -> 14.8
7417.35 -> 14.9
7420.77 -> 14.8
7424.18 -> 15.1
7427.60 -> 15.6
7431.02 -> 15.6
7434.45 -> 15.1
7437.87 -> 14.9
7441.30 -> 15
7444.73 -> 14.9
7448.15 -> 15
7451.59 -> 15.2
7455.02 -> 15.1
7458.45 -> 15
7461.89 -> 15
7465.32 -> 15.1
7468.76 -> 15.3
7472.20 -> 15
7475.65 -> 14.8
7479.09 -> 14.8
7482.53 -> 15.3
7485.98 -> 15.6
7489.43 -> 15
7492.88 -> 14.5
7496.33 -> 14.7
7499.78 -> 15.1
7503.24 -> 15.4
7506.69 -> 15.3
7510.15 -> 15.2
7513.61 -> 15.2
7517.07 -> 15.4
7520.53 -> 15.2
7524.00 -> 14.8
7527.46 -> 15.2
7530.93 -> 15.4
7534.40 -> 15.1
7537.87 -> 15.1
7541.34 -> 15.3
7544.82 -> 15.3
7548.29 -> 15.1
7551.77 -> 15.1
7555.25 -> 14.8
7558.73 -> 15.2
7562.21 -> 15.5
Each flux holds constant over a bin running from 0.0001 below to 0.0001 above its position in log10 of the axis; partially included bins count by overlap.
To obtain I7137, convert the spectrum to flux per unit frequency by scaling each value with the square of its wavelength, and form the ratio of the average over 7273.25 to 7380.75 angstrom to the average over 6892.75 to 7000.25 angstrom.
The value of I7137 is 1.08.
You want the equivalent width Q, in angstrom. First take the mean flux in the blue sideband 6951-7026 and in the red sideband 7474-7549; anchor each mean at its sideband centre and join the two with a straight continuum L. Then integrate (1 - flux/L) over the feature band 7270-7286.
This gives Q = 0.6 angstrom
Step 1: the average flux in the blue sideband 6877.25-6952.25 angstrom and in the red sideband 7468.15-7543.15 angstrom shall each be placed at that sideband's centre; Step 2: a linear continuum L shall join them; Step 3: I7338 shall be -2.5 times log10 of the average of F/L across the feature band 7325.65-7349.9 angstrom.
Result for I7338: 0.01 mag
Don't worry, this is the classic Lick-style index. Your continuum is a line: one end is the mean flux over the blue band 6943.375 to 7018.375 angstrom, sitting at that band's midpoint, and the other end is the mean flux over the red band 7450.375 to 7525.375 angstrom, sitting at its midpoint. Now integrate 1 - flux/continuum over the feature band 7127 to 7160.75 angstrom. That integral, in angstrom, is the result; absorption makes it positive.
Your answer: 1.9 angstrom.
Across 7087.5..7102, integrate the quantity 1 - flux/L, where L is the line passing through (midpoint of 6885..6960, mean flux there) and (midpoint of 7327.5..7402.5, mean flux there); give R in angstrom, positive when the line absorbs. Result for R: 0.9 angstrom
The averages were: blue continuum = 15.2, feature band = 14.2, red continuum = 14.9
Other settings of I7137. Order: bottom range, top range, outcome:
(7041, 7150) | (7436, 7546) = 1.16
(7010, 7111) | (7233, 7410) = 1.07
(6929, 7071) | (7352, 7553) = 1.13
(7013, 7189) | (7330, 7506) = 1.13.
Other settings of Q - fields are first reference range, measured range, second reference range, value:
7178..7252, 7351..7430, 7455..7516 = -1.1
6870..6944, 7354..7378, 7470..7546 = 0.2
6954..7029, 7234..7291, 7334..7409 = 2.2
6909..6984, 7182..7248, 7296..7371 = 3.9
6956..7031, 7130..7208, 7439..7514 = 4.7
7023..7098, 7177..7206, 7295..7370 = 1.6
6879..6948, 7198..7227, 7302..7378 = 2.4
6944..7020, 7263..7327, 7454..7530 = 2.1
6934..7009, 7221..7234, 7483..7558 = 0.7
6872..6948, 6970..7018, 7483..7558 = 0.7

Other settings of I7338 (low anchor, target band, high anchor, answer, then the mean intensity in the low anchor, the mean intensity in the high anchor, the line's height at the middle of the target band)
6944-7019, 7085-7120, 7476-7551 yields 0.06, 15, 15.1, 15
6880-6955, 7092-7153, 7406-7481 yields 0.06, 15.1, 15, 15.1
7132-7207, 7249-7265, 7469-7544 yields 0.03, 14.1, 15.1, 14.4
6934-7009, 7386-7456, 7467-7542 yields 0.01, 15.1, 15.1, 15.1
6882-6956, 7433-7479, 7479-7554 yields 0.01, 15.2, 15.1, 15.1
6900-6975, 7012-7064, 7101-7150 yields -0.02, 15.3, 14.2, 14.7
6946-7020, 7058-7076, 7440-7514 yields 0.01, 15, 15.1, 15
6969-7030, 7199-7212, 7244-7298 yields 0.06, 14.9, 14.4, 14.5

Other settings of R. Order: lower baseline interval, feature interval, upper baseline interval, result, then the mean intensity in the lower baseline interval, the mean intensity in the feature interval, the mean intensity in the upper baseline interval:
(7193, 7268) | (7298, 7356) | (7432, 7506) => -1.46 angstrom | 14.1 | 14.8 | 15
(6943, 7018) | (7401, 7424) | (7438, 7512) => 0.17 angstrom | 15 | 14.9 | 15.1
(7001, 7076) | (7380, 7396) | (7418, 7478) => 0.44 angstrom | 14.9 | 14.6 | 15.1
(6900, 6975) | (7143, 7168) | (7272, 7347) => 1.38 angstrom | 15.3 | 14.1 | 14.7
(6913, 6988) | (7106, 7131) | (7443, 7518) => 1.46 angstrom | 15.2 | 14.3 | 15.1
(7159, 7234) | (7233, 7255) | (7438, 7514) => -0.36 angstrom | 14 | 14.4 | 15.1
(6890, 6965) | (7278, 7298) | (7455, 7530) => 0.90 angstrom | 15.2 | 14.5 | 15.1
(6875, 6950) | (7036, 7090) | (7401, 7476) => 0.63 angstrom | 15.1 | 14.9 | 15.1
